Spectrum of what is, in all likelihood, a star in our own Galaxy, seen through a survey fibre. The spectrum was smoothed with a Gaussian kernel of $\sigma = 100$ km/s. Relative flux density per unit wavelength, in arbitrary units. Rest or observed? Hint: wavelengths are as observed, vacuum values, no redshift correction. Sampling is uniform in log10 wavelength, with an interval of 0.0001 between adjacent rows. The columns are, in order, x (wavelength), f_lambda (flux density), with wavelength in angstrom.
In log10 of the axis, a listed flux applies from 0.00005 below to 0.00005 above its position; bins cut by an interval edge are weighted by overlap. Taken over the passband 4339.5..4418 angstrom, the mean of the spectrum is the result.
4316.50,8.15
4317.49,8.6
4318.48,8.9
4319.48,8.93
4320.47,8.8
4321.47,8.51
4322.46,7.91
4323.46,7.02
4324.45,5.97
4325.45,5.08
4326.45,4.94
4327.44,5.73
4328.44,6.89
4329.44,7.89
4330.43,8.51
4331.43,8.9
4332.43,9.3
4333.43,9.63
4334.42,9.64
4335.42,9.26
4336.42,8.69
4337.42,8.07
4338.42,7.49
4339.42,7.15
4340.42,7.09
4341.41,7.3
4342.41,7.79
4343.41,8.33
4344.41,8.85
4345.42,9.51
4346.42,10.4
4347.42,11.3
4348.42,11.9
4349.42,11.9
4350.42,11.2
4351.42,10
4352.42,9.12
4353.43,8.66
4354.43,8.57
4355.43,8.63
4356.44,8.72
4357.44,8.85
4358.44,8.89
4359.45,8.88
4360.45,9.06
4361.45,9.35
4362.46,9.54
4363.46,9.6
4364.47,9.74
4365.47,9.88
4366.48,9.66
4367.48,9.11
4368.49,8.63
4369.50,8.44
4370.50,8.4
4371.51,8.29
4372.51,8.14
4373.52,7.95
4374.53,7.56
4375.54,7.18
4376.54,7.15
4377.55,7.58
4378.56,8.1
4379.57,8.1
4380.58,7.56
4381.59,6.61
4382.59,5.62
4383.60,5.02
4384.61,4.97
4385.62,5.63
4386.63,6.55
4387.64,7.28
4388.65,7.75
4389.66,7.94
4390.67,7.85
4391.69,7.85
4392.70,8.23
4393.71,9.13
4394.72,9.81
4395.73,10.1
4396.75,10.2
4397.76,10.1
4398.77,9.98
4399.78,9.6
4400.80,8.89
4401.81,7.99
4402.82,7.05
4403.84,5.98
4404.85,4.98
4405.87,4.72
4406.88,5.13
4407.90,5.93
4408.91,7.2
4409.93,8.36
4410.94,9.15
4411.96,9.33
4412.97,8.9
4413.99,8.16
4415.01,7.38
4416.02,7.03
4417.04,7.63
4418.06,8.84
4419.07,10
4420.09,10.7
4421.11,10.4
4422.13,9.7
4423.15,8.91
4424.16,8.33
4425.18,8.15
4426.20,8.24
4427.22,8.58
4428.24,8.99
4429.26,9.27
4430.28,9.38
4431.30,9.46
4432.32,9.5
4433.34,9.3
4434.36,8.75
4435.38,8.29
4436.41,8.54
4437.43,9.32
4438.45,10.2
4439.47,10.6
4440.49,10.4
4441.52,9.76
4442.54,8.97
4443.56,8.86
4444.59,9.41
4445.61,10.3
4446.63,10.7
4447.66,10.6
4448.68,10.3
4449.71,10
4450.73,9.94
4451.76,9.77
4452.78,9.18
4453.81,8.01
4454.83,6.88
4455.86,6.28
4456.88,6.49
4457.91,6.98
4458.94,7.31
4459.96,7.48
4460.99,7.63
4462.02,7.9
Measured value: 8.29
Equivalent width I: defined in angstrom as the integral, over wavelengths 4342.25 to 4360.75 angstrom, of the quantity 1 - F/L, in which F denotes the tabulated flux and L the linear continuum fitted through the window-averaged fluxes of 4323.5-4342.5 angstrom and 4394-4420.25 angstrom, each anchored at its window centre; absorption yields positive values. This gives -4.2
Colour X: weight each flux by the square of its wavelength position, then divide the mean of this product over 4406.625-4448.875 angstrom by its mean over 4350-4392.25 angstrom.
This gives 1.1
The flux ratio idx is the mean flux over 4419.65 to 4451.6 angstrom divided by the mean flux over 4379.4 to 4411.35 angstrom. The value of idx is 1.26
